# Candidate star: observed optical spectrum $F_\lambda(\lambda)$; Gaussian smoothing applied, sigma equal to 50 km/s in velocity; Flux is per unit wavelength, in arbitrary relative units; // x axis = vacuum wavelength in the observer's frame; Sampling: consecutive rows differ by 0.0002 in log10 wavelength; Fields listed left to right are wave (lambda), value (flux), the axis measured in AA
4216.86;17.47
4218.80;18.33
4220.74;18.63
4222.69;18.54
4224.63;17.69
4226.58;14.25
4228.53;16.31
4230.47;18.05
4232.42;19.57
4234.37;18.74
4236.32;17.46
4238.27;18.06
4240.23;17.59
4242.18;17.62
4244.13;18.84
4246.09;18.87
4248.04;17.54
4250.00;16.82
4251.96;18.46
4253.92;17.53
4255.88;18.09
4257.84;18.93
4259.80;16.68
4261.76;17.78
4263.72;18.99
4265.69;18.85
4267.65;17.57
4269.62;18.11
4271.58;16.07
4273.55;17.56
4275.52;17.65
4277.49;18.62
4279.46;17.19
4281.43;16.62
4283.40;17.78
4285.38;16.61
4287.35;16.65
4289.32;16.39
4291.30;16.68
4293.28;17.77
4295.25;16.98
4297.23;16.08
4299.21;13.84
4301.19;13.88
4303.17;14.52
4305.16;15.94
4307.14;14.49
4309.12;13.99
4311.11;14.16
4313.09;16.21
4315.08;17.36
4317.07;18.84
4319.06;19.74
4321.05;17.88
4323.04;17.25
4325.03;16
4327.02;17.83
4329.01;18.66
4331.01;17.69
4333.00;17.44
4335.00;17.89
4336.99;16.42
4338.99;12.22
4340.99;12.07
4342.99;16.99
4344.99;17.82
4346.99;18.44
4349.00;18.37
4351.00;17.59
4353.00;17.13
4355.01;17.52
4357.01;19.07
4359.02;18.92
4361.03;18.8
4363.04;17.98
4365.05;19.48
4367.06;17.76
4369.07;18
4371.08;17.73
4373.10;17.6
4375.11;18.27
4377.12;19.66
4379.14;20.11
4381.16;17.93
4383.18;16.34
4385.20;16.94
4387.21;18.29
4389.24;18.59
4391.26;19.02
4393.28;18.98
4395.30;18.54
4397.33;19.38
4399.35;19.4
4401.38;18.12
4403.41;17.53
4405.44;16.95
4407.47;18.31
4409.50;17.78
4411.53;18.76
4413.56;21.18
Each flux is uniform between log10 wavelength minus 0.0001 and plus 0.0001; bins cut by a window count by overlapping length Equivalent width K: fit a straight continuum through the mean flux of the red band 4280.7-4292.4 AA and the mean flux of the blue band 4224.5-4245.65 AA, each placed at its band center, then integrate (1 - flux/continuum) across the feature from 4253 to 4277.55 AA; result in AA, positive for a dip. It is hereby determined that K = -1.0 AA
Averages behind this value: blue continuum 17.7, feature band 17.9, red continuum 16.8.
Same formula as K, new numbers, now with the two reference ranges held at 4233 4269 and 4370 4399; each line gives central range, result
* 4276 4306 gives 2.9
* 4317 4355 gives 2.4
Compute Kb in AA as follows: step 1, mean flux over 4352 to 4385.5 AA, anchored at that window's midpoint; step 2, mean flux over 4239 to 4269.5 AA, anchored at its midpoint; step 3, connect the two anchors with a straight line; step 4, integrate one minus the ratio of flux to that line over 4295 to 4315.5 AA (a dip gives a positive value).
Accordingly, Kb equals 3.4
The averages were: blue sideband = 18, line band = 15.1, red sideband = 18.2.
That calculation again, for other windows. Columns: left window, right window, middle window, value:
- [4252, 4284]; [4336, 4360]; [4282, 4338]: 2.2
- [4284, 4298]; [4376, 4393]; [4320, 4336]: -0.2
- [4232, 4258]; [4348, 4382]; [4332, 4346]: 1.9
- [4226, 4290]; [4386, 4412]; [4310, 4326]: 0.7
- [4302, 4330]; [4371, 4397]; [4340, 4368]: -0.2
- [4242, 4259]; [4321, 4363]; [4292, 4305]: 1.5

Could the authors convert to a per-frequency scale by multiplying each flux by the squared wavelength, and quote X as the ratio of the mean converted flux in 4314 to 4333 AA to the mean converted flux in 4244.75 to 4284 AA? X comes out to 1.03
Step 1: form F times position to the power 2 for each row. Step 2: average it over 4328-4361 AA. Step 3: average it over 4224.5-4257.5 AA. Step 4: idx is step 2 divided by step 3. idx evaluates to 1.0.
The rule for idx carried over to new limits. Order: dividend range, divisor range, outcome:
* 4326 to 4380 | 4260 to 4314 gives 1.10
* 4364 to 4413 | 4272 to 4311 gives 1.18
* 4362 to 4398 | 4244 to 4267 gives 1.08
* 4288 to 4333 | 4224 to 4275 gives 0.95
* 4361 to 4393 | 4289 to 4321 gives 1.17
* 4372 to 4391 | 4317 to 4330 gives 1.04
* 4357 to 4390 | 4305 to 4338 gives 1.10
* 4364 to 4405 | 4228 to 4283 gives 1.09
